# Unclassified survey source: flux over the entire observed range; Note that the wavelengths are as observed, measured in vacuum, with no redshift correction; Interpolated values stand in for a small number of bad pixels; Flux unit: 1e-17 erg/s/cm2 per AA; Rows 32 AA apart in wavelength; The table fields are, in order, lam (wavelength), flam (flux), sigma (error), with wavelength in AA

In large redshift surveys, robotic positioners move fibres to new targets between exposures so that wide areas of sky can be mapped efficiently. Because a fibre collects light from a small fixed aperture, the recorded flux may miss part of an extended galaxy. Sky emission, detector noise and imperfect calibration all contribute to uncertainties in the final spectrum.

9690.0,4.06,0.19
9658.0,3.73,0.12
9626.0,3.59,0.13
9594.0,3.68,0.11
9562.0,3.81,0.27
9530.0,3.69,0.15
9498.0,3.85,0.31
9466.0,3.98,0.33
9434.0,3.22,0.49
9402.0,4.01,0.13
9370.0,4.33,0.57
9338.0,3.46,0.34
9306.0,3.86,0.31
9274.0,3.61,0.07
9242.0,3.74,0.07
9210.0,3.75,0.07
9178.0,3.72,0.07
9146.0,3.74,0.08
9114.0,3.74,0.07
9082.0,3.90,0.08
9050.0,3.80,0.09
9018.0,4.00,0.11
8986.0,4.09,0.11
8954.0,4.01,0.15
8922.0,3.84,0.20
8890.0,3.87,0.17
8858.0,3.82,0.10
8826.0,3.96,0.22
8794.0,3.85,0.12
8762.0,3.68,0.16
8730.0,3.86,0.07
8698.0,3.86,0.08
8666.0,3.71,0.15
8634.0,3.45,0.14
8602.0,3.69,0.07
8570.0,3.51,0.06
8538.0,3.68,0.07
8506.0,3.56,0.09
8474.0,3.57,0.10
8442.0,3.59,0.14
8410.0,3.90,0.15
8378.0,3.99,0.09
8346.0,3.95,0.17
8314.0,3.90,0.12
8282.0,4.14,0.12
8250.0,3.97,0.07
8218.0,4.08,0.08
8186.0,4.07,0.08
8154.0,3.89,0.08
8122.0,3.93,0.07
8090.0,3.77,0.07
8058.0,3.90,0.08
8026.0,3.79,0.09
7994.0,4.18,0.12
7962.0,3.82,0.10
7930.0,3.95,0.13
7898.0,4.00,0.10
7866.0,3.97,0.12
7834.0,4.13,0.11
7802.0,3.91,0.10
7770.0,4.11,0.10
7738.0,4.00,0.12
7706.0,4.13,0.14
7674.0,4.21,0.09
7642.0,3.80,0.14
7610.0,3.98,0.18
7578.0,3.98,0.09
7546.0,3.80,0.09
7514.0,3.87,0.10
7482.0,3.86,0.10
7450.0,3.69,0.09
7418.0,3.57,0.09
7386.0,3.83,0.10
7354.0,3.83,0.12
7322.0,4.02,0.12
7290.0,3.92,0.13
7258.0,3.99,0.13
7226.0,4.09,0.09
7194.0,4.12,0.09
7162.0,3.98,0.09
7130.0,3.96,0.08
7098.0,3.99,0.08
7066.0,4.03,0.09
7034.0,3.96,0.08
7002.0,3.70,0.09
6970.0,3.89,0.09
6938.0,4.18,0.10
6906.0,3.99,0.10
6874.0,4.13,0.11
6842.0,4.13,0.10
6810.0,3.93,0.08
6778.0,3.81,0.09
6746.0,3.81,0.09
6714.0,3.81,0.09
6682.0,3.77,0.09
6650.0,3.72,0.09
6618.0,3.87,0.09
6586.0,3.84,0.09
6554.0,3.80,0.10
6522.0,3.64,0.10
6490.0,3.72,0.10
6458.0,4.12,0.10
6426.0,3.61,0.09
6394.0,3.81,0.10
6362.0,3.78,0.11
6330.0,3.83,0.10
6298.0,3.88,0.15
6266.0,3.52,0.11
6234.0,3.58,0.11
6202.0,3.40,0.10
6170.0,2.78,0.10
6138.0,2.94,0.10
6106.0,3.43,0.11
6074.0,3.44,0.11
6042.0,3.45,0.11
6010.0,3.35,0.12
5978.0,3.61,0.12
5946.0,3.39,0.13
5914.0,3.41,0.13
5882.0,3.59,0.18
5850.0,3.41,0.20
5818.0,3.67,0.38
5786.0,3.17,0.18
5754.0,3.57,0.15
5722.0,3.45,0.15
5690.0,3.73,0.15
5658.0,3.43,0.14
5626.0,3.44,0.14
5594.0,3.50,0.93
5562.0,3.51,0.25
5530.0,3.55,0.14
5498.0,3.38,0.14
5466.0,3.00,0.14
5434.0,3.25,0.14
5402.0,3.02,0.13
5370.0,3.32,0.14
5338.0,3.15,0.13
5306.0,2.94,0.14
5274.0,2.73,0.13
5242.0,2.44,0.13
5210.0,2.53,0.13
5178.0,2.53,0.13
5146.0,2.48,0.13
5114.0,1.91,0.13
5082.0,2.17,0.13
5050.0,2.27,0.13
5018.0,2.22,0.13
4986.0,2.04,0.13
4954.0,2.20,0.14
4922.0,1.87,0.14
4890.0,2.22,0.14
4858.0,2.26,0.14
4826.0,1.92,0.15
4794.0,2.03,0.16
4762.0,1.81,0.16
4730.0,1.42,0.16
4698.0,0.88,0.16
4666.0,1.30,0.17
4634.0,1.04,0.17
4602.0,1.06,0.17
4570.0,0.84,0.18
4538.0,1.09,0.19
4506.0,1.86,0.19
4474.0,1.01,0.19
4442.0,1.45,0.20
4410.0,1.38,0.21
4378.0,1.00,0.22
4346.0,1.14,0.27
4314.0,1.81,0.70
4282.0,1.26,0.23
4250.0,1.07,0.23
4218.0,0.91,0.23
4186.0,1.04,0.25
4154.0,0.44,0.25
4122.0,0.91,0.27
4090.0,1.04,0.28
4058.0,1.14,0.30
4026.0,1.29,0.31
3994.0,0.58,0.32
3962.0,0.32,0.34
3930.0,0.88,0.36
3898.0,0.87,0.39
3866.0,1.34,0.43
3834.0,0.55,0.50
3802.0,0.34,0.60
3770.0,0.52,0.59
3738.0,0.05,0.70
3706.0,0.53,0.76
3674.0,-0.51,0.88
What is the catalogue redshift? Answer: 0.19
